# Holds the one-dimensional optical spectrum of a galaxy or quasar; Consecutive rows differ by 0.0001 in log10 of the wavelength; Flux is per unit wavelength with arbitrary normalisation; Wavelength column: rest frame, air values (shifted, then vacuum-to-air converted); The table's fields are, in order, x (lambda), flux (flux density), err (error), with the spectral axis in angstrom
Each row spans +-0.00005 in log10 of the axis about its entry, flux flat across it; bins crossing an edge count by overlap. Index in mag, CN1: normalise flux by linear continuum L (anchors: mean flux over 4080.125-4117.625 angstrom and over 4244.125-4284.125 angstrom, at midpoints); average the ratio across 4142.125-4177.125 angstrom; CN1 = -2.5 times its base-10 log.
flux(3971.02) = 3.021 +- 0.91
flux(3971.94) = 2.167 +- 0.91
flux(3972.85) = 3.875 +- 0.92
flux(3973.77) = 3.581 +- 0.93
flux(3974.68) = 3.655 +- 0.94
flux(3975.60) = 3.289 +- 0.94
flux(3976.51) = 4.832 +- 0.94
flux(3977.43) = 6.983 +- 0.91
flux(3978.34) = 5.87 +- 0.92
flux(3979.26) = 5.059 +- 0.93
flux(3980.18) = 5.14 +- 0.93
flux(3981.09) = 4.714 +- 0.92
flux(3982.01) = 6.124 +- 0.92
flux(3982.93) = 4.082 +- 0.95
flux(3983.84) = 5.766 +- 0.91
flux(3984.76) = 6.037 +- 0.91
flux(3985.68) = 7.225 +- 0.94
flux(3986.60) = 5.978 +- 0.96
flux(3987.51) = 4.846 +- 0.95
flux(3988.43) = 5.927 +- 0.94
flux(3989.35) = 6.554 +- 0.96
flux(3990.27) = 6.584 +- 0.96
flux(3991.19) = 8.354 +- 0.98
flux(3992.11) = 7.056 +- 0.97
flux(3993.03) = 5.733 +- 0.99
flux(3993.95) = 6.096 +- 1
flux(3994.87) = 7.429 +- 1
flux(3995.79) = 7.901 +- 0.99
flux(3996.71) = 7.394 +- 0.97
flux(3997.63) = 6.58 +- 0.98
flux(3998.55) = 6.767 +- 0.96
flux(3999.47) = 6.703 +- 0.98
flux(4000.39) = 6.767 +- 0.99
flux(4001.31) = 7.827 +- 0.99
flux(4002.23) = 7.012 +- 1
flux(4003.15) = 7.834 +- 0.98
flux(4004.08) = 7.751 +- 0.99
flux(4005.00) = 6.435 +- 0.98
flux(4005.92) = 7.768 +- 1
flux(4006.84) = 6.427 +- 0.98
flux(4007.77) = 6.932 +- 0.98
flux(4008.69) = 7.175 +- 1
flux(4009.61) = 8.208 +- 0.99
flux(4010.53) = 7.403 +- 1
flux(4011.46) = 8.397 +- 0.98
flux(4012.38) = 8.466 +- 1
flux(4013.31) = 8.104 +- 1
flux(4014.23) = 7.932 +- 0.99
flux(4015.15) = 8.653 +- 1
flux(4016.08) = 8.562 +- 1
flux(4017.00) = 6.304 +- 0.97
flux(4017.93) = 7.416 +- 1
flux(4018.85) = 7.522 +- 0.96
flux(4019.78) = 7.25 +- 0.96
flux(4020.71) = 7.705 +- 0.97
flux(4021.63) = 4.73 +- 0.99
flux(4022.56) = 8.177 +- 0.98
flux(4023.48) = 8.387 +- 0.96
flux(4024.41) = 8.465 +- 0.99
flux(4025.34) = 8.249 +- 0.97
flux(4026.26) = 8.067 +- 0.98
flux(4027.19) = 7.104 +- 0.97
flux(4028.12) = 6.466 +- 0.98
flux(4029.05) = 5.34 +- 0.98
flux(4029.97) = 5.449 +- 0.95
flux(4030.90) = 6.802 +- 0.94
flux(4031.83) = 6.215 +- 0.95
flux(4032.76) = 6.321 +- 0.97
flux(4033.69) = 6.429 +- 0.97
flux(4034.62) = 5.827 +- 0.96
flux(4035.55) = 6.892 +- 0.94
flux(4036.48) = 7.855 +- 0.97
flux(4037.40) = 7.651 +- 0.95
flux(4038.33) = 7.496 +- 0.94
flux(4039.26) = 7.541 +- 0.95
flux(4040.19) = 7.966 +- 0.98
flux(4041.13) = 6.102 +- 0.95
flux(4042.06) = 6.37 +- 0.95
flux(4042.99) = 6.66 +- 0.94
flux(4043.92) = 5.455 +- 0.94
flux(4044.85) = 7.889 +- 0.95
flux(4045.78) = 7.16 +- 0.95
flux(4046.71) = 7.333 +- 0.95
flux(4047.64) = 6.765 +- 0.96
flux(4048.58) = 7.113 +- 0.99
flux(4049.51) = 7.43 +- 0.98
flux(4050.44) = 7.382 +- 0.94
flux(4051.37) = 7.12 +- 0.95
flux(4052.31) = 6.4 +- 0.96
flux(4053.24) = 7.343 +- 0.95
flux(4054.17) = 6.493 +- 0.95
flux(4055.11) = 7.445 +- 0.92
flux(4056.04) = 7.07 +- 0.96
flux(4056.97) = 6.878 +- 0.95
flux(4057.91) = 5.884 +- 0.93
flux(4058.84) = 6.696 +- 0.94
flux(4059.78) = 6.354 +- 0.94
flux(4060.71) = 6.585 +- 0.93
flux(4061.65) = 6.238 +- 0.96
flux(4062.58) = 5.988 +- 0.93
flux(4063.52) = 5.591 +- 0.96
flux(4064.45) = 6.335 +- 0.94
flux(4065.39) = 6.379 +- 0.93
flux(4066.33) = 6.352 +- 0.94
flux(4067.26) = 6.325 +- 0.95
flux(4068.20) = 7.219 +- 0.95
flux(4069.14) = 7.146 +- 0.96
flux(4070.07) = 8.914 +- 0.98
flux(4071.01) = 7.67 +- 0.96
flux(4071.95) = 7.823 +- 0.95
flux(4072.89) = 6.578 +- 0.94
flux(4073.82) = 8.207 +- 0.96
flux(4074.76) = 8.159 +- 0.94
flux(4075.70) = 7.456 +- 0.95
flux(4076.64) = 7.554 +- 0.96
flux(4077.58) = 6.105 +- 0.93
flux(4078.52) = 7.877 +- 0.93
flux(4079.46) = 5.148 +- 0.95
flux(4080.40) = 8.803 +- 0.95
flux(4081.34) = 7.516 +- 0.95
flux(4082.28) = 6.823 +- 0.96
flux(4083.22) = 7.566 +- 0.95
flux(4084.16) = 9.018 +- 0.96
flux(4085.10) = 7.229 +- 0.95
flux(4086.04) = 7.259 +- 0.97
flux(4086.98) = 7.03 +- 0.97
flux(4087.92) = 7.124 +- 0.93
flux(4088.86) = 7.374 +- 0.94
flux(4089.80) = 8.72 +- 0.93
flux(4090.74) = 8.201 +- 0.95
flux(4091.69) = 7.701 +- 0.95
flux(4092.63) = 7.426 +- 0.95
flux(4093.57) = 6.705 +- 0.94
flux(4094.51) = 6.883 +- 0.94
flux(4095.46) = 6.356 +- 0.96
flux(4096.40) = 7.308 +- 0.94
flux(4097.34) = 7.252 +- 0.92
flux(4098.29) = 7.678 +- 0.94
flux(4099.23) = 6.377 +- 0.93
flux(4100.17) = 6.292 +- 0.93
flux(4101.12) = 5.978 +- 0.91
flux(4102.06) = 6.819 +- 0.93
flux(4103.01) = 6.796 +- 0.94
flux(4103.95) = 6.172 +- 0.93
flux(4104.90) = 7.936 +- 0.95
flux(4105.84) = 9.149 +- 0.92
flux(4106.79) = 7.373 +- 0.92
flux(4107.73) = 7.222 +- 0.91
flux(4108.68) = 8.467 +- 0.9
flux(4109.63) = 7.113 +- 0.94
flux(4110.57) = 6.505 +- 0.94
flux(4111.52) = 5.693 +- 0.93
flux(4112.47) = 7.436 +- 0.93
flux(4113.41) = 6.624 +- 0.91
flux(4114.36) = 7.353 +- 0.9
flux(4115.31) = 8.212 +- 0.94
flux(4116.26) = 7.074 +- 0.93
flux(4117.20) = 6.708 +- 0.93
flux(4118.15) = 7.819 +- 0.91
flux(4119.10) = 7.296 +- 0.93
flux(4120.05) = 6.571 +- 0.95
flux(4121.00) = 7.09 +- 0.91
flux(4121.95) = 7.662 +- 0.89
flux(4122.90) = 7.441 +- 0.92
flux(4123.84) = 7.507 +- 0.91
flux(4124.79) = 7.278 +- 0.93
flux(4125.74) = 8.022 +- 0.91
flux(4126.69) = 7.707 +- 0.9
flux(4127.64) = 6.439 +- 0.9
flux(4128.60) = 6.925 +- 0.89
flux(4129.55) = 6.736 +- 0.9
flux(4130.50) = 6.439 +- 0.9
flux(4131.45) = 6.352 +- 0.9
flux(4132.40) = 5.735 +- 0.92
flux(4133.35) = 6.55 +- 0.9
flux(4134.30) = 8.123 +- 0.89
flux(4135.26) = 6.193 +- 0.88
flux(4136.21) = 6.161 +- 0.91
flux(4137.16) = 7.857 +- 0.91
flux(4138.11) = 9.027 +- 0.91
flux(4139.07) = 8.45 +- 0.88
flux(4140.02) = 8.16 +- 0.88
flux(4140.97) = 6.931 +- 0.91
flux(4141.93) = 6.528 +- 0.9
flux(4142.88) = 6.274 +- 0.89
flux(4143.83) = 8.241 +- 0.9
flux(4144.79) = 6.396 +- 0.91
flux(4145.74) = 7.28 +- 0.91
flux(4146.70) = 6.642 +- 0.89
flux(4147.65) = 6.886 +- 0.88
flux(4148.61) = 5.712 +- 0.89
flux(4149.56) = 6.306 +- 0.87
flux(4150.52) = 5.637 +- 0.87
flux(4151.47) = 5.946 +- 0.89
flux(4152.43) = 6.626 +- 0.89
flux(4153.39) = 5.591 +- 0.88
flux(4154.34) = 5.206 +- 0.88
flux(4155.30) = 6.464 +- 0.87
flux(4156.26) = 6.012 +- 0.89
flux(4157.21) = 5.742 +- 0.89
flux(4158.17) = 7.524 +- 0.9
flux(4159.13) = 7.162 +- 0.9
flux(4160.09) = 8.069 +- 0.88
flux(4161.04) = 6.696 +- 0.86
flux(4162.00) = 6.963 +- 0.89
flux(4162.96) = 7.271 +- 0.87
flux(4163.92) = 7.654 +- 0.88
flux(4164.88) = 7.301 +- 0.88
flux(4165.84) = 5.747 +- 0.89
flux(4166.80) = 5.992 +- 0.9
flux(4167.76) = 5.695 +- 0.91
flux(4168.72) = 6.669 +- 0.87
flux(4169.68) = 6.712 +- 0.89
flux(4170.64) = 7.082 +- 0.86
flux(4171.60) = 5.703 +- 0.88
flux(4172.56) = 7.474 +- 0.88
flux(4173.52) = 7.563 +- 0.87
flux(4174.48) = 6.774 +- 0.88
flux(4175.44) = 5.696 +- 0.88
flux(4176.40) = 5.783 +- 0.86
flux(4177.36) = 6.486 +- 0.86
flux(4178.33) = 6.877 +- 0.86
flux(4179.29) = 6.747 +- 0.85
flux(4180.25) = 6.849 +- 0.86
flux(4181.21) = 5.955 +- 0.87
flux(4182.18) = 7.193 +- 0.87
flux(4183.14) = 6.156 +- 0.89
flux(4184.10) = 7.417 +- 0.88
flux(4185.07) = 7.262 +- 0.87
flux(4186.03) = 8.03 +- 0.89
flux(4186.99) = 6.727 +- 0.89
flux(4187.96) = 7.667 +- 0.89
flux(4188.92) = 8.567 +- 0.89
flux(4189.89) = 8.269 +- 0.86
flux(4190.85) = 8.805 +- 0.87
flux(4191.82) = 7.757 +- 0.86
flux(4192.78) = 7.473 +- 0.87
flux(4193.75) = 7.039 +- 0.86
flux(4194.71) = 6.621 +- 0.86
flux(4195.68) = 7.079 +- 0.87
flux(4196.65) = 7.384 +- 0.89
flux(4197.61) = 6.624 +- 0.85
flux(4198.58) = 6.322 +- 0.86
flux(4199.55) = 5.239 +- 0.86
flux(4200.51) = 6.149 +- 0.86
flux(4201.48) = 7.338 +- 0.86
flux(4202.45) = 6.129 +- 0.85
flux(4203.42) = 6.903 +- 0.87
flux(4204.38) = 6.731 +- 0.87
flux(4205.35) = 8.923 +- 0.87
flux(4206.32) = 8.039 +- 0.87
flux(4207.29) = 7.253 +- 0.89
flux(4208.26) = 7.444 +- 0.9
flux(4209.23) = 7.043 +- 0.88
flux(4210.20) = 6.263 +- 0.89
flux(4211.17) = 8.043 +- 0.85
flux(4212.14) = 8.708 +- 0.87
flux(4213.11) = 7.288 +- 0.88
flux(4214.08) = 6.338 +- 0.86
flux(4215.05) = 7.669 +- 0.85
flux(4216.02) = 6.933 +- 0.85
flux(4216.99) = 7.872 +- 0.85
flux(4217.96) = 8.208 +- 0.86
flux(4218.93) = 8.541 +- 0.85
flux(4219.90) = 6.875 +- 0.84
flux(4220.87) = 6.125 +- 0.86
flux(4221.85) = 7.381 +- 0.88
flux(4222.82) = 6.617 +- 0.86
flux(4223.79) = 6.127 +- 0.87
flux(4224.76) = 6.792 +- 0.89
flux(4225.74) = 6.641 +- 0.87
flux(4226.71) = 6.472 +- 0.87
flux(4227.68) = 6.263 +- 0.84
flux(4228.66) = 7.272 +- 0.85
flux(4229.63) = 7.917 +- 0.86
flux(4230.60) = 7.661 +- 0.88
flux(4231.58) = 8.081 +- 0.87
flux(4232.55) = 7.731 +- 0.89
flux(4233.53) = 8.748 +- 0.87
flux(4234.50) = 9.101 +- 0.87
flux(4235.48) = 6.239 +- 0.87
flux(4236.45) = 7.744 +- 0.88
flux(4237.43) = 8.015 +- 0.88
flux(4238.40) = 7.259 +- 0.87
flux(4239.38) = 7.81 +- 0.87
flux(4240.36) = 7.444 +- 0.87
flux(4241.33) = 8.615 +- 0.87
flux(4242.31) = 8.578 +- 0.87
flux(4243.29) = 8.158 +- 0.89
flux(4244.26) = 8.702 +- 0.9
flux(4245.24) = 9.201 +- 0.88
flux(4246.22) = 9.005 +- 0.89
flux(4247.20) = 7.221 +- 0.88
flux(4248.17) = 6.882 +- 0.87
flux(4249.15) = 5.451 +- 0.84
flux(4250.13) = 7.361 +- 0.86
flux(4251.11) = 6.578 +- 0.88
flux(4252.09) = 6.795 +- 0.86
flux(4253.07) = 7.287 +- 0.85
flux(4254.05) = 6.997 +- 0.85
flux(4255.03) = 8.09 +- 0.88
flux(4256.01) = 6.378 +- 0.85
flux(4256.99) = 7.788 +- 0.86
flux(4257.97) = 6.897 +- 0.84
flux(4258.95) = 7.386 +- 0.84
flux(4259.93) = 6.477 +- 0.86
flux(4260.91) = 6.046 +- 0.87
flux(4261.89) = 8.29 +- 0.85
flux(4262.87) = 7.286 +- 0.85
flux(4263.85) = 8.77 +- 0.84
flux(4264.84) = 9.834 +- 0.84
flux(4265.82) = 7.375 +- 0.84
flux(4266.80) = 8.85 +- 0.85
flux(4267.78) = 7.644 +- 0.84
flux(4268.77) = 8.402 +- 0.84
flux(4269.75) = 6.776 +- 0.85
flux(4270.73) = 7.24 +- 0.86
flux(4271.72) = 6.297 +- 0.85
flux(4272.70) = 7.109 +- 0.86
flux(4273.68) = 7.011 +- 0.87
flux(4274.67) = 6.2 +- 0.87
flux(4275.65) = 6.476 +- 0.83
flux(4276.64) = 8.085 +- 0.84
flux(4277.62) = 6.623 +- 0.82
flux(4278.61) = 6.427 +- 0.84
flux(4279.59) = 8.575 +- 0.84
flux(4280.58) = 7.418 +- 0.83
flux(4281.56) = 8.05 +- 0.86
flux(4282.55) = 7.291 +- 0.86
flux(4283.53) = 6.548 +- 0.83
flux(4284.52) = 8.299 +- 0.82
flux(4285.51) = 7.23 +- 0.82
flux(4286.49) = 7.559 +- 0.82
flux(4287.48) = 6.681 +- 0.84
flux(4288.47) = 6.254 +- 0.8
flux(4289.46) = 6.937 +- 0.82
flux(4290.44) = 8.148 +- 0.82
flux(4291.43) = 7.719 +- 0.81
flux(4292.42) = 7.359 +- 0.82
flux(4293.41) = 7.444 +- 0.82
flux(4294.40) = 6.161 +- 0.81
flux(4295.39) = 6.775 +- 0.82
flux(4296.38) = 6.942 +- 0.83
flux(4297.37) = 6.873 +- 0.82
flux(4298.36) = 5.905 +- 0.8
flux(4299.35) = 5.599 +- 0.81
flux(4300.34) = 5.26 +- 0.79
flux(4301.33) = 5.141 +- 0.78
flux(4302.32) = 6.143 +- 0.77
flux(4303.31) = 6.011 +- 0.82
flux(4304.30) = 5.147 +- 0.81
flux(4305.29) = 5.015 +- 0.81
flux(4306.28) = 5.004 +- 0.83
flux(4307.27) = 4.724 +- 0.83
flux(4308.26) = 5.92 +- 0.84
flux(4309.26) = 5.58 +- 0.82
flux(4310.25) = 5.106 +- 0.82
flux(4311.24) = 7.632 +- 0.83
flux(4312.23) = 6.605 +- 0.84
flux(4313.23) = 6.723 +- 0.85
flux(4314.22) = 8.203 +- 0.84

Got 0.12 mag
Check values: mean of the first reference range 7.28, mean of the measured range 6.57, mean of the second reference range 7.38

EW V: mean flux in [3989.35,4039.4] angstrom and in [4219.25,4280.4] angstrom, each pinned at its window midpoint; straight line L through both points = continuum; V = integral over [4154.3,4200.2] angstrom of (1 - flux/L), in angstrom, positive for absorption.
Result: 3.0 angstrom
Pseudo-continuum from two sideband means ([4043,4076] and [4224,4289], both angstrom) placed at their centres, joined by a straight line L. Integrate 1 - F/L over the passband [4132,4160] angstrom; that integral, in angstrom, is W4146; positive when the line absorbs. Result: 1.6 angstrom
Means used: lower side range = 6.94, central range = 6.76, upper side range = 7.44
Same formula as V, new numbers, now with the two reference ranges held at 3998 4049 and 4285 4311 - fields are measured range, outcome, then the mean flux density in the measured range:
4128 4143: -0.50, 7.04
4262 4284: -3.91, 7.48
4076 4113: -1.48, 7.23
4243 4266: -3.92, 7.51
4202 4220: -2.43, 7.45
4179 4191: -1.23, 7.33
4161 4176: 0.05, 6.68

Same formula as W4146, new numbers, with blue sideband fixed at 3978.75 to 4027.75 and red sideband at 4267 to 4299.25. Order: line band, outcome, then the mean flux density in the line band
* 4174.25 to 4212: 0.12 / 7.07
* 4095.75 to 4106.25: 0.01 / 7.05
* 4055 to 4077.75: 0.36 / 6.92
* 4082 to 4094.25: -0.89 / 7.56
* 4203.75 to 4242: -1.83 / 7.45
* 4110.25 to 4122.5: -0.06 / 7.09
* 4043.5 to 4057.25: 0.00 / 7.03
